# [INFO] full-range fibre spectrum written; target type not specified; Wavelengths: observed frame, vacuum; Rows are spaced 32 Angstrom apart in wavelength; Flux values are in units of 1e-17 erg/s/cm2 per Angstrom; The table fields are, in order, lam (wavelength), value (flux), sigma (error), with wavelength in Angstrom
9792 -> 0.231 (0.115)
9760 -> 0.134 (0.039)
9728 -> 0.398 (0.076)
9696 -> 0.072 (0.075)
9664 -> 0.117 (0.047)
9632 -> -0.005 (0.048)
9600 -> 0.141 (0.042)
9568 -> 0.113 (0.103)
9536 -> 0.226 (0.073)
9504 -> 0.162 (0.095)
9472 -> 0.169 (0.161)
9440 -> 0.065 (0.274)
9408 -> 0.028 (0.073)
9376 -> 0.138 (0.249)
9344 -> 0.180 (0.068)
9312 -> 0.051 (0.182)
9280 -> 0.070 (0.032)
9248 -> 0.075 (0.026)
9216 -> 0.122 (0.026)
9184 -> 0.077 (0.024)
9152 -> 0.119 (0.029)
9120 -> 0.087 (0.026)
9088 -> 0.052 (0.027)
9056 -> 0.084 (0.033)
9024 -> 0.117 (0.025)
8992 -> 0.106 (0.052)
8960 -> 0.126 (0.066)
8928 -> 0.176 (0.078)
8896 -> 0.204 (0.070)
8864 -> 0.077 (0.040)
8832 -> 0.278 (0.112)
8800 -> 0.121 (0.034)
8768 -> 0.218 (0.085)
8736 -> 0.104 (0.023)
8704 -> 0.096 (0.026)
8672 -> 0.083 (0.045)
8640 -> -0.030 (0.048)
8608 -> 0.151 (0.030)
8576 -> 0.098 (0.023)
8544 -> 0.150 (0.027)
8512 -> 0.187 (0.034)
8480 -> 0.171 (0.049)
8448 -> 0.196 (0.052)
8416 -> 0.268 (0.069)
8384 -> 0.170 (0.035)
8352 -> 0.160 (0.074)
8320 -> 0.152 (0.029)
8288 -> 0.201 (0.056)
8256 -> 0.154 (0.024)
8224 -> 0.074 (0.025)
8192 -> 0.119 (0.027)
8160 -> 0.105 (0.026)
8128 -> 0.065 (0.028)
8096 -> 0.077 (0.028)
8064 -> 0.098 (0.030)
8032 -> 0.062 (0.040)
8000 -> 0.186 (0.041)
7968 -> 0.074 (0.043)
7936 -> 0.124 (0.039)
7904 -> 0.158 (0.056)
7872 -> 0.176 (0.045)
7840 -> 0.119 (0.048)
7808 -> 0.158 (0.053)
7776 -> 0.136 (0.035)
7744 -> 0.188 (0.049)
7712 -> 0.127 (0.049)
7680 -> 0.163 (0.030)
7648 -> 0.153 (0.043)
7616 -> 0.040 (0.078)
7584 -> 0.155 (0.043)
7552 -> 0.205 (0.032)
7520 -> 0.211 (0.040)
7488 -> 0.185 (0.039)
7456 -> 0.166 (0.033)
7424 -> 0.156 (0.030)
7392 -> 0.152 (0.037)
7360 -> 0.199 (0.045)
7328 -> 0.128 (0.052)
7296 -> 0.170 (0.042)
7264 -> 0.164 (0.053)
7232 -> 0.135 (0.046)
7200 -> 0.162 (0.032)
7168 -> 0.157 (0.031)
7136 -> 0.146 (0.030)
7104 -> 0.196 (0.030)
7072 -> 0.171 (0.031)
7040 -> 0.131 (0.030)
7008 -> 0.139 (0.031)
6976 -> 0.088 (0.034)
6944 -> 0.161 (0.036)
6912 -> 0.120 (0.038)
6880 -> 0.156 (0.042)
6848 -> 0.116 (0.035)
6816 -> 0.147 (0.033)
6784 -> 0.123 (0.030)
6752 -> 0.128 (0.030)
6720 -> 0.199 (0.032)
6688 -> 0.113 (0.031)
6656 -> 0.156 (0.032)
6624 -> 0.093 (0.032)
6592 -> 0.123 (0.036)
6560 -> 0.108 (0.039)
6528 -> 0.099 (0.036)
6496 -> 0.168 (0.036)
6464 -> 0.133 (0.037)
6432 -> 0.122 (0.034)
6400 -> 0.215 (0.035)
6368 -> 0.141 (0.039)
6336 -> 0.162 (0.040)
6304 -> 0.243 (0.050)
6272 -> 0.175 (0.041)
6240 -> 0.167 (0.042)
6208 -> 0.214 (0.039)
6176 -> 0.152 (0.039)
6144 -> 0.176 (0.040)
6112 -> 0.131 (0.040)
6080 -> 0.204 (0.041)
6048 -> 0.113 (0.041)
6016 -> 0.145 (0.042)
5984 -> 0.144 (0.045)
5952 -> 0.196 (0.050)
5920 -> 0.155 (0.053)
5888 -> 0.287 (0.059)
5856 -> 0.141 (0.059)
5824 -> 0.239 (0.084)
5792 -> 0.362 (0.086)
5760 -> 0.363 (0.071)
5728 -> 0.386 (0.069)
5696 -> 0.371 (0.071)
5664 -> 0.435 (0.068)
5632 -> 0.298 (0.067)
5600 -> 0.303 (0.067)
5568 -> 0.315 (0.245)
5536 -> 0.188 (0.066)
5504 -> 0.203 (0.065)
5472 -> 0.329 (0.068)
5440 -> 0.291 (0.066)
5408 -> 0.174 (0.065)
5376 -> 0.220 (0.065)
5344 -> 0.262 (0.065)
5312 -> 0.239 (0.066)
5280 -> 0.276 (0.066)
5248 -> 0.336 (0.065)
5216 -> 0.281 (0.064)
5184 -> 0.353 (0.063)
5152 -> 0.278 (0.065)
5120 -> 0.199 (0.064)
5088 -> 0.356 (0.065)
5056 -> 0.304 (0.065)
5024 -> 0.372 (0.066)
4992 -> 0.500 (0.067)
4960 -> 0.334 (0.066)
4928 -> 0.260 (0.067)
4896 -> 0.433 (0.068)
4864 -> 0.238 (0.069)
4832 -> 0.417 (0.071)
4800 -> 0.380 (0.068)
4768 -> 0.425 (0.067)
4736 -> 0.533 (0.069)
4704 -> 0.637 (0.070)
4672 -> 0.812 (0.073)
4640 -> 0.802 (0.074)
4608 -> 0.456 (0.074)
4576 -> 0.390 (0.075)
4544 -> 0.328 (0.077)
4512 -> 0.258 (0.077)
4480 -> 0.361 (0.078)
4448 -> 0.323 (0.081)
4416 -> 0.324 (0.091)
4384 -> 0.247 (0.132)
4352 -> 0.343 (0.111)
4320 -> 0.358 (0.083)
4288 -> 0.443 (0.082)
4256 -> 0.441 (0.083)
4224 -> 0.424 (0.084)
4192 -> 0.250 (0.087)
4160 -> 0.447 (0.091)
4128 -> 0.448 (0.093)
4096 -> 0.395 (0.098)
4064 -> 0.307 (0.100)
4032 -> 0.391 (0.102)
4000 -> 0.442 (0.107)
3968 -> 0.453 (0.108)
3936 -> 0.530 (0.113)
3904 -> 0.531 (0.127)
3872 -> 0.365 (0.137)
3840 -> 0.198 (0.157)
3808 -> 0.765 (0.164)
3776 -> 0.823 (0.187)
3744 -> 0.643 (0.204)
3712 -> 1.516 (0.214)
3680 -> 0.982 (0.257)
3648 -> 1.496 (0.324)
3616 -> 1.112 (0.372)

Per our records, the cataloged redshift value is 2.014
